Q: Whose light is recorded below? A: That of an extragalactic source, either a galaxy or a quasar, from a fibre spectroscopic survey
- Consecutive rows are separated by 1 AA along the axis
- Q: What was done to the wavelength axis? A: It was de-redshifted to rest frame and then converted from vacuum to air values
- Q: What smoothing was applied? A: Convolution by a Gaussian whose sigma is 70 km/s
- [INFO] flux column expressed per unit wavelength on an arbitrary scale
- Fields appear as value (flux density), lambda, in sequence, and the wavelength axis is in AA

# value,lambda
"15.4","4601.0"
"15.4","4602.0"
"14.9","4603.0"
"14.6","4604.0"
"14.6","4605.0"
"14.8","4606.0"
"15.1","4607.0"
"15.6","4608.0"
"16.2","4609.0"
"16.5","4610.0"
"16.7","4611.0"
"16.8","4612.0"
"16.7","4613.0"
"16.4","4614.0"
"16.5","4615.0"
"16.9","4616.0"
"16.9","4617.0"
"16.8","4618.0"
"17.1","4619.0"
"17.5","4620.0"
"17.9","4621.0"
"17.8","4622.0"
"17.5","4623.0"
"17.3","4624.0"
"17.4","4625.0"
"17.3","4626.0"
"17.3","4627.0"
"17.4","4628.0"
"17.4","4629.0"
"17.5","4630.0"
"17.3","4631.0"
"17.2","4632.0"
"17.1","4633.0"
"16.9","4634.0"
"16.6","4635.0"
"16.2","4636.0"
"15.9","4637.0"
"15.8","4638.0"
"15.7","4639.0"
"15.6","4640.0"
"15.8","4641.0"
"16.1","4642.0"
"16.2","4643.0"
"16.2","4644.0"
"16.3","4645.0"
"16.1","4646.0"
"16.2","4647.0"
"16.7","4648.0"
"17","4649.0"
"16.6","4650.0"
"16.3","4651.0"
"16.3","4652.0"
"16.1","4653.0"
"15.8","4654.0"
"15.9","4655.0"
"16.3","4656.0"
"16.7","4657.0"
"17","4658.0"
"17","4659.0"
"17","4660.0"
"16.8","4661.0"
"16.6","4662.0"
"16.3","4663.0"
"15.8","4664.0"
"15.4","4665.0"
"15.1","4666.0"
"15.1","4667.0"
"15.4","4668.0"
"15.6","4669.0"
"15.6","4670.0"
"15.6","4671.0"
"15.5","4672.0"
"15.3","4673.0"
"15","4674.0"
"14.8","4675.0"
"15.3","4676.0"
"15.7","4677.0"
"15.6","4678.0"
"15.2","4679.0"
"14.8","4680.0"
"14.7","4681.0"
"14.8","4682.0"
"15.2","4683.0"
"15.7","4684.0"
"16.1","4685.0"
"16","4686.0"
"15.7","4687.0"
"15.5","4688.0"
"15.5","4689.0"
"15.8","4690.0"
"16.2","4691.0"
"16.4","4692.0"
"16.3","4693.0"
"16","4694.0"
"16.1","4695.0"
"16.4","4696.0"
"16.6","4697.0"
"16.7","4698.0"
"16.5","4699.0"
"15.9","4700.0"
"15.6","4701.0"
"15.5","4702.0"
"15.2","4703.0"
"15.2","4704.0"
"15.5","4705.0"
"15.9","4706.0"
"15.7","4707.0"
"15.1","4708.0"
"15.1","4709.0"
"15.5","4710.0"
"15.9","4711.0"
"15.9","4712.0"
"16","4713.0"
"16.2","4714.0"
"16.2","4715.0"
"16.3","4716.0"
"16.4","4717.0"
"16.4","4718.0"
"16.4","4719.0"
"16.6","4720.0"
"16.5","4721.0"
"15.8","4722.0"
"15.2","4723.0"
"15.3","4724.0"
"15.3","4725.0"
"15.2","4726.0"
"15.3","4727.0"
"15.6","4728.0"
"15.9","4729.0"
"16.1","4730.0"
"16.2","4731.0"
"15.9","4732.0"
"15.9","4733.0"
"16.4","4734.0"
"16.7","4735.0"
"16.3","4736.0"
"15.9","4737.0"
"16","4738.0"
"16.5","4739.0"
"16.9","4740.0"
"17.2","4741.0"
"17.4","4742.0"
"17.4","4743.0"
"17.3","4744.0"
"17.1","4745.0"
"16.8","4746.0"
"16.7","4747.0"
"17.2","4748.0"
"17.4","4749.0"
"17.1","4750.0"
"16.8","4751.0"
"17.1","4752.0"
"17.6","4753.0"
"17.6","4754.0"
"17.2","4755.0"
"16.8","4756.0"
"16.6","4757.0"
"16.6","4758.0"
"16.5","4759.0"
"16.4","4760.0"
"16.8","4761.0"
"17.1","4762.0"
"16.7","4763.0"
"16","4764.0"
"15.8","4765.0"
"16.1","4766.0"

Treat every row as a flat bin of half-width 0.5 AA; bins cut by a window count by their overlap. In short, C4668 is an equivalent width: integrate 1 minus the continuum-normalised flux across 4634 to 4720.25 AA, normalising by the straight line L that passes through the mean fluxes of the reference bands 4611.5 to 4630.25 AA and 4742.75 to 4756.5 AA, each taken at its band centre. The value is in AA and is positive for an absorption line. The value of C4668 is 6.3 AA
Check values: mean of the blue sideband 17.2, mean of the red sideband 17.1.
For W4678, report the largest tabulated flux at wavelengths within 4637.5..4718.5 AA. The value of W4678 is 17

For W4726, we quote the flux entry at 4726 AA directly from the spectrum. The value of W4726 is 15.2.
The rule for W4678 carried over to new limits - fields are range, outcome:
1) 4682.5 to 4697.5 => 16.6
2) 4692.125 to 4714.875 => 16.7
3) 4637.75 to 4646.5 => 16.3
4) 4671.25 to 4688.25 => 16.1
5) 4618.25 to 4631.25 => 17.9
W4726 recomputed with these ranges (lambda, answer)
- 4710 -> 15.5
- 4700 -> 15.9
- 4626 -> 17.3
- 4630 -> 17.5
